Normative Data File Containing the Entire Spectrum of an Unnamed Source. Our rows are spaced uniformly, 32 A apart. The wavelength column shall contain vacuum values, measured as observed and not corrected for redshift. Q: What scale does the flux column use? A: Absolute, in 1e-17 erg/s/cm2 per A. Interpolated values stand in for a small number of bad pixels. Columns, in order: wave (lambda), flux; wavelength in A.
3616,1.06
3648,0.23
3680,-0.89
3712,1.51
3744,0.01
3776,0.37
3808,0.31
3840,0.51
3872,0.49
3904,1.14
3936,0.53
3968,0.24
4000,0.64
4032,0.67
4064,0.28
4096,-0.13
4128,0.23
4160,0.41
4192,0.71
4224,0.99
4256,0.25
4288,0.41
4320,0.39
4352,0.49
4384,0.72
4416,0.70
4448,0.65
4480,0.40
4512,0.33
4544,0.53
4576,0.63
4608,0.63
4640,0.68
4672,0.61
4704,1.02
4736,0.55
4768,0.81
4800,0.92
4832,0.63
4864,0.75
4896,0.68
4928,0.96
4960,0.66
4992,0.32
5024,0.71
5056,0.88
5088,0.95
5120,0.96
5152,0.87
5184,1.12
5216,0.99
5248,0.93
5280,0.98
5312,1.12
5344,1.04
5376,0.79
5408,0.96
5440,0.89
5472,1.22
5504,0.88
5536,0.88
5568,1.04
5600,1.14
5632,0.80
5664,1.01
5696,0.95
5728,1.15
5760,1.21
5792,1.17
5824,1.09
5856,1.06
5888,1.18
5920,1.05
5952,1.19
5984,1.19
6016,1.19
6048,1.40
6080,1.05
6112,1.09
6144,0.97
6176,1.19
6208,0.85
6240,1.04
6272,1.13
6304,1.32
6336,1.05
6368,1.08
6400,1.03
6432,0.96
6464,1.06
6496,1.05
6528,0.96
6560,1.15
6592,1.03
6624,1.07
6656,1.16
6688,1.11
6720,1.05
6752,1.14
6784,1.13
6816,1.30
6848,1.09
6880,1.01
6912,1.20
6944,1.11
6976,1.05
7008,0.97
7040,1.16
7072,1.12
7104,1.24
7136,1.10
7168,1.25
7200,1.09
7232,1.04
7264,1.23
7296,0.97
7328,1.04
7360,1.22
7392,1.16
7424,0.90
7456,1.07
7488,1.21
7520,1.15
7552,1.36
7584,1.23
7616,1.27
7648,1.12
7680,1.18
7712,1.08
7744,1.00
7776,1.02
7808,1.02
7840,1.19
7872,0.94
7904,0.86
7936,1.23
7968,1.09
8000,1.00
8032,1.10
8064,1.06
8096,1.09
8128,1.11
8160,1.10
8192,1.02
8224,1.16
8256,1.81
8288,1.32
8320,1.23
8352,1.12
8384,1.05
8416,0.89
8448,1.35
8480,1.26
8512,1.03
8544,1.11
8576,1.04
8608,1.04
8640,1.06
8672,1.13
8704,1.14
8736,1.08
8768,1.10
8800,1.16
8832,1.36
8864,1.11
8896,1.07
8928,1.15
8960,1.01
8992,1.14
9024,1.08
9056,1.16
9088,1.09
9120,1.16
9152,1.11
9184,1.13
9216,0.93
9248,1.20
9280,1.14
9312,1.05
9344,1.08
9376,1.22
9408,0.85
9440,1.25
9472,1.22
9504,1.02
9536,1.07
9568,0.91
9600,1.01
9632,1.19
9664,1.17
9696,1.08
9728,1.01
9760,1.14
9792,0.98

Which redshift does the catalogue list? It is 0.26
